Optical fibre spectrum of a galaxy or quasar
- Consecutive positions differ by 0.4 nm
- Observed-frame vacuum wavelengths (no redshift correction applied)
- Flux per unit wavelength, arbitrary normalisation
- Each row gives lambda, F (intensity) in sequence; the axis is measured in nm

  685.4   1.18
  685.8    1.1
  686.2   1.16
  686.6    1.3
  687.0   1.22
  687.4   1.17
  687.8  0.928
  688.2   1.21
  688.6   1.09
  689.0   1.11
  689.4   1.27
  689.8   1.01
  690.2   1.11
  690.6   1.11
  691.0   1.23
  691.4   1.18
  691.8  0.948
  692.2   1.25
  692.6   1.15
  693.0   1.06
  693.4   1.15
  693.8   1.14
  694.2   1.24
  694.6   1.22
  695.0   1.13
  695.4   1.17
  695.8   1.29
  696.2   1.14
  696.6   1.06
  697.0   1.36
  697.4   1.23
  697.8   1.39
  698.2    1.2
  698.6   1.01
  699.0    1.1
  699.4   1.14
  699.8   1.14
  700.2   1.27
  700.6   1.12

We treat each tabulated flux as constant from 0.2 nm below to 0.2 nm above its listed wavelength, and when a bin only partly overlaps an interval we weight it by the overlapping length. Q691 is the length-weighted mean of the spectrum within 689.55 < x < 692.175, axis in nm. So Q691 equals 1.11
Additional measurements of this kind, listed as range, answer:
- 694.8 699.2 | 1.19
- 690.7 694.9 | 1.16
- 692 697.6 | 1.19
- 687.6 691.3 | 1.12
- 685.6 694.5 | 1.14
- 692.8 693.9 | 1.11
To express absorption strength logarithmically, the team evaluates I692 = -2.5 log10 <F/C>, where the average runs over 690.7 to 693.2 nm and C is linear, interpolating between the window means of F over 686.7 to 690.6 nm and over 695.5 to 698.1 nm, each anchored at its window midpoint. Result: 0.04 mag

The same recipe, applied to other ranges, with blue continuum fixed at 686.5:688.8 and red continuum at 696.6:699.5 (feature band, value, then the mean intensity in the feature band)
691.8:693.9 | 0.04 mag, 1.13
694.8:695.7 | 0.02 mag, 1.17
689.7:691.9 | 0.05 mag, 1.11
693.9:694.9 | -0.03 mag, 1.21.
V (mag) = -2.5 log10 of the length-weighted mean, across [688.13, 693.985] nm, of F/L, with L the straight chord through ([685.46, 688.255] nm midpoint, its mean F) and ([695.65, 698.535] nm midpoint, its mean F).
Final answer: 0.05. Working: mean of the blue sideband 1.15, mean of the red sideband 1.23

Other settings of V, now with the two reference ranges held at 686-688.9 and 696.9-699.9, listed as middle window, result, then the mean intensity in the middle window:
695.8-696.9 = 0.02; 1.16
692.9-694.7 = 0.01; 1.16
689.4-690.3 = 0.06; 1.1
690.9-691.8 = 0.02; 1.15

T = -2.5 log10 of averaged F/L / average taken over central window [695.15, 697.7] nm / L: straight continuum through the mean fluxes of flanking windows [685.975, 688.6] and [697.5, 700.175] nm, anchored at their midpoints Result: -0.040 mag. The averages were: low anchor 1.16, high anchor 1.17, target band 1.21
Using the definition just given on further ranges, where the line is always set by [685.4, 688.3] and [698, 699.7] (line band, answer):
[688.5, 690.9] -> 0.02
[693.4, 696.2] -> -0.06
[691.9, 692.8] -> -0.03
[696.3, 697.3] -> -0.08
